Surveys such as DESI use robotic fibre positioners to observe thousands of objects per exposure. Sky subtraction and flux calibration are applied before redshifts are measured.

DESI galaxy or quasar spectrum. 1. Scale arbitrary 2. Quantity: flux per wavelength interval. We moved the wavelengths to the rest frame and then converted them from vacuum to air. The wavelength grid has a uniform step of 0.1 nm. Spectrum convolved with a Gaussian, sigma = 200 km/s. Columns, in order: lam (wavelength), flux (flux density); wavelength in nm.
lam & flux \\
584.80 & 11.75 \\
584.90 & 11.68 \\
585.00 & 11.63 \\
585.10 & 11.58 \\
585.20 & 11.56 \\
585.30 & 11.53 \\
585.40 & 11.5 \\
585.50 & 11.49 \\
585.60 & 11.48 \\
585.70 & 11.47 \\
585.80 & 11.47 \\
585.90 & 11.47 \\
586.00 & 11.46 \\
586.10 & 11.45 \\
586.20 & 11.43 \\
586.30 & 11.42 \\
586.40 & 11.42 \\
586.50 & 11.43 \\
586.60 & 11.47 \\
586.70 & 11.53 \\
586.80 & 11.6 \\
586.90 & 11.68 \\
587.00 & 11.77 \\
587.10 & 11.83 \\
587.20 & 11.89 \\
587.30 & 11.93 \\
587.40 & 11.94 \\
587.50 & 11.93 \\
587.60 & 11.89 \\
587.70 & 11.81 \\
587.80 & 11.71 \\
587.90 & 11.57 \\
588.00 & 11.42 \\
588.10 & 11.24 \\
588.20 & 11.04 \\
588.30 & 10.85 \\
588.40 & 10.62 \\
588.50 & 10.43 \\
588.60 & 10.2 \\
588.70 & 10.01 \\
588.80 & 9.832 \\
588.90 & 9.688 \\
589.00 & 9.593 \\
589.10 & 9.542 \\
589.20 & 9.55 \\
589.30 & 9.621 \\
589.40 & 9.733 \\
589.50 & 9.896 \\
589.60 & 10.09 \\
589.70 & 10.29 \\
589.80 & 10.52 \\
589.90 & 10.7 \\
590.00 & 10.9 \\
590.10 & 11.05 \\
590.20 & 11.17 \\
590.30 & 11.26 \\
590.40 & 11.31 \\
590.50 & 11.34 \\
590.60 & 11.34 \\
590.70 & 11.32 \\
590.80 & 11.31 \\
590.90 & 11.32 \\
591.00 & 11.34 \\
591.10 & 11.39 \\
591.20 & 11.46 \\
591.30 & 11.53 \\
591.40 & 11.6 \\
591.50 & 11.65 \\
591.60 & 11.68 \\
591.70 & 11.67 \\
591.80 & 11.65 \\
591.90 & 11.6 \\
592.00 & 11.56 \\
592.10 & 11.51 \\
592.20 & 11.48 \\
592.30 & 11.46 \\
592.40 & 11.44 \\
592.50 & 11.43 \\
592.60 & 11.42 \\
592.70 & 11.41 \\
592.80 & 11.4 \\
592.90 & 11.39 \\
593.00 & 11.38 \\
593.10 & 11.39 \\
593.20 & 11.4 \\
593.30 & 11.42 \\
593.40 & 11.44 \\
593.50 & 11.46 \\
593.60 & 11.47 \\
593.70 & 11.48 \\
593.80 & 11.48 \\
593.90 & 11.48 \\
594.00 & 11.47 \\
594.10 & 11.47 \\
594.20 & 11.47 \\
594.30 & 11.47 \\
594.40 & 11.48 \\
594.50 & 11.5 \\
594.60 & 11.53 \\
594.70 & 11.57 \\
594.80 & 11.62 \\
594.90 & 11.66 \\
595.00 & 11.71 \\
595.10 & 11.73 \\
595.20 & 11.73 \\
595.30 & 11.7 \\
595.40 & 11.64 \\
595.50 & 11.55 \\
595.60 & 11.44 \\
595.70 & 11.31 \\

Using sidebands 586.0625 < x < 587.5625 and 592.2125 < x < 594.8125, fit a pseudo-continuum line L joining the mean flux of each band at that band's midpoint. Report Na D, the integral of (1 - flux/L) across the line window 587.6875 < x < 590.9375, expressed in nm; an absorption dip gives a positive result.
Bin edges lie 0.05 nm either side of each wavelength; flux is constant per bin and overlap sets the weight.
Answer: 0.26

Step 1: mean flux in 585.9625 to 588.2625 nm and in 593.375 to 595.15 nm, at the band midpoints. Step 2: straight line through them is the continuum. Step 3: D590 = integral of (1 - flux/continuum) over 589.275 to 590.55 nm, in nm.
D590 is 0.10 nm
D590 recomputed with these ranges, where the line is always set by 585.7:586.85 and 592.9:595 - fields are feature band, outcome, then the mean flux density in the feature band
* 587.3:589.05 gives 0.08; 11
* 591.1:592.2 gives -0.01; 11.6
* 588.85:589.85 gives 0.14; 9.85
